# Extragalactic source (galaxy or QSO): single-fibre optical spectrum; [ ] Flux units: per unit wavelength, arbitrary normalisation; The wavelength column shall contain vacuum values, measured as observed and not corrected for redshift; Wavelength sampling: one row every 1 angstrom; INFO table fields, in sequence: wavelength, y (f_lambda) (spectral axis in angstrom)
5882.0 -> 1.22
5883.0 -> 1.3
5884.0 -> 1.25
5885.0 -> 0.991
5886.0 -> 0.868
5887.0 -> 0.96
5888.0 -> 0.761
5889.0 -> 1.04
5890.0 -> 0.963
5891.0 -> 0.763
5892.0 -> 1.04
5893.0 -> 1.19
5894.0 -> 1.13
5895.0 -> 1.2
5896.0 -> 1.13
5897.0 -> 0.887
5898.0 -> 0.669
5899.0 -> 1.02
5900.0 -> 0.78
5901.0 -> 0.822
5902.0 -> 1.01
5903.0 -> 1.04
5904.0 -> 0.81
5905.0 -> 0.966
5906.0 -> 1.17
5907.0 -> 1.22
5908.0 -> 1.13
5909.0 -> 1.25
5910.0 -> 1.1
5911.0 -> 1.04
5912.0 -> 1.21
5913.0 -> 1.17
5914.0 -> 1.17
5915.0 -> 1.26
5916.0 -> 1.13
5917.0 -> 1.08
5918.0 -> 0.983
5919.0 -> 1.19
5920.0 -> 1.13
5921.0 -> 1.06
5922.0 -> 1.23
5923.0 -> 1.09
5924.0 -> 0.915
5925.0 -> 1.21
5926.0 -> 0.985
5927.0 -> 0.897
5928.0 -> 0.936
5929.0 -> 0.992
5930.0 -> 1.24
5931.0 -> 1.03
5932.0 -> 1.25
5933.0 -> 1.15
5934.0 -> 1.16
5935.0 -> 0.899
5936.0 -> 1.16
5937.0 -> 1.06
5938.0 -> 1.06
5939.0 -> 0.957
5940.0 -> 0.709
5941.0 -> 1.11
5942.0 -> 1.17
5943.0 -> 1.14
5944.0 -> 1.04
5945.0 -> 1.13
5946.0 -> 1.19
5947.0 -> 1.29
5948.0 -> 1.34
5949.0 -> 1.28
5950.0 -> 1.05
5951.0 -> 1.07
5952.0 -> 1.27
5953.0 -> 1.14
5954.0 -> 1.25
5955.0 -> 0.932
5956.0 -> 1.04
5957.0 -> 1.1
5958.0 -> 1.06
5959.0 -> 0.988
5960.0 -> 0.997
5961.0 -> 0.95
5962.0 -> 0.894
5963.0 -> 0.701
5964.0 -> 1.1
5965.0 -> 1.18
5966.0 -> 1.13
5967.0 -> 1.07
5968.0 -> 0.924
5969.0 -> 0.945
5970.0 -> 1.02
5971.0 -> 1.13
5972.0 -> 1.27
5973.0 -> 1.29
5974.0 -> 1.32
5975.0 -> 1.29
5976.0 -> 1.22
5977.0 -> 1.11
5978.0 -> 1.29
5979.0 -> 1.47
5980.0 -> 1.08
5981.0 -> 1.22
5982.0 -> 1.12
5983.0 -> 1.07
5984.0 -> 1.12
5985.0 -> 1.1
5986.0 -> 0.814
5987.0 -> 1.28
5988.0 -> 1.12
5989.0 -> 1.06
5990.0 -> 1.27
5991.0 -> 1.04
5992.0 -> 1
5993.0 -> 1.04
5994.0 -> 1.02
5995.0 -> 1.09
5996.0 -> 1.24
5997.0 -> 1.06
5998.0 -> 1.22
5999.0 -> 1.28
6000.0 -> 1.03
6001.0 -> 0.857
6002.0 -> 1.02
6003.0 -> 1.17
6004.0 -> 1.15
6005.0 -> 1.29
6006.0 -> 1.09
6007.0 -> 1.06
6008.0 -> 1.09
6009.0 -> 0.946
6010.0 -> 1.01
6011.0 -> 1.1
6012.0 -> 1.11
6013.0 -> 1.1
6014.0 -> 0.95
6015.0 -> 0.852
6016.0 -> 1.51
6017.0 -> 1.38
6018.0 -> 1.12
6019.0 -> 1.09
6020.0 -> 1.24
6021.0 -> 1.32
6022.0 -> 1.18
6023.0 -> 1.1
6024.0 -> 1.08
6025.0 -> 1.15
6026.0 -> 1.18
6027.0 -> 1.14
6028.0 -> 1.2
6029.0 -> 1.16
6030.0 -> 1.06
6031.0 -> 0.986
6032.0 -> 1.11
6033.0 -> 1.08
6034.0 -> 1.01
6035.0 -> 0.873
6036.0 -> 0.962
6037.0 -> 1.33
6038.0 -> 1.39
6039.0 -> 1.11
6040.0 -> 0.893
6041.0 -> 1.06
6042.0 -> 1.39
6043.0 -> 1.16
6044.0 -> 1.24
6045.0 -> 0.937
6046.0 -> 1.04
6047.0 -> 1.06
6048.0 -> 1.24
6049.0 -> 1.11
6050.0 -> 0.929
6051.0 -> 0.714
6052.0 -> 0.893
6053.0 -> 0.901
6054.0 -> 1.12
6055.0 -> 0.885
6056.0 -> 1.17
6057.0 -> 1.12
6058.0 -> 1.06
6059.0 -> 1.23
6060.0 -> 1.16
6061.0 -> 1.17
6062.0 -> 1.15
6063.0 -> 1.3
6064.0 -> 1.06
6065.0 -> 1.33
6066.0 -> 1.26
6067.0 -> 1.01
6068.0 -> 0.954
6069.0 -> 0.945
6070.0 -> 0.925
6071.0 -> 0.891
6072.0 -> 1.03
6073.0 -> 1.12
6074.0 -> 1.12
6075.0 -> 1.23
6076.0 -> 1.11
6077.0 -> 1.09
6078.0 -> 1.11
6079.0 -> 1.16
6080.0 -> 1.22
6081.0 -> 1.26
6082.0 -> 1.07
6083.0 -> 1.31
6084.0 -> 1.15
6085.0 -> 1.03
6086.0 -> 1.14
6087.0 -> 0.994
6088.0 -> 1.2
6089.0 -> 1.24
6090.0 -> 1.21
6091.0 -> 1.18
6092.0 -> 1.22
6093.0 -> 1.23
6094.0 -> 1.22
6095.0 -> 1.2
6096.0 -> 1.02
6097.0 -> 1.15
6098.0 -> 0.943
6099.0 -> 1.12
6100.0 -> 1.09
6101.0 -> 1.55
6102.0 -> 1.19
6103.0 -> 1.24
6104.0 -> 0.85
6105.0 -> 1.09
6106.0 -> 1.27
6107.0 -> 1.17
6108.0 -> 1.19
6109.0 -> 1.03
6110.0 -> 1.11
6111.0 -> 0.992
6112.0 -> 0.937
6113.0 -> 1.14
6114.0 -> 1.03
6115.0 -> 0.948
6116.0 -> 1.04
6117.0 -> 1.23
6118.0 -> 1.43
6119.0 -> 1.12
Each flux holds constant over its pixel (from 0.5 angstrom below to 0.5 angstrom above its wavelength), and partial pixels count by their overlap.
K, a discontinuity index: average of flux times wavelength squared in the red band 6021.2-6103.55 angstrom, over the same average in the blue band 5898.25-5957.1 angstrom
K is 1.1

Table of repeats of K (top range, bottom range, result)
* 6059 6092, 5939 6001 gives 1.06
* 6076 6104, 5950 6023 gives 1.08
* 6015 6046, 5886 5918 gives 1.15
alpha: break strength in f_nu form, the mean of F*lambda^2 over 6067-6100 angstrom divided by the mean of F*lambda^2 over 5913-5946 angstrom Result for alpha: 1.09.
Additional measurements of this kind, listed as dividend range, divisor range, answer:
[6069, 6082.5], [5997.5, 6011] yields 1.03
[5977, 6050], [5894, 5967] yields 1.07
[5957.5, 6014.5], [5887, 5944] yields 1.07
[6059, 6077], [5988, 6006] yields 1.02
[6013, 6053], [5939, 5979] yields 1.02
